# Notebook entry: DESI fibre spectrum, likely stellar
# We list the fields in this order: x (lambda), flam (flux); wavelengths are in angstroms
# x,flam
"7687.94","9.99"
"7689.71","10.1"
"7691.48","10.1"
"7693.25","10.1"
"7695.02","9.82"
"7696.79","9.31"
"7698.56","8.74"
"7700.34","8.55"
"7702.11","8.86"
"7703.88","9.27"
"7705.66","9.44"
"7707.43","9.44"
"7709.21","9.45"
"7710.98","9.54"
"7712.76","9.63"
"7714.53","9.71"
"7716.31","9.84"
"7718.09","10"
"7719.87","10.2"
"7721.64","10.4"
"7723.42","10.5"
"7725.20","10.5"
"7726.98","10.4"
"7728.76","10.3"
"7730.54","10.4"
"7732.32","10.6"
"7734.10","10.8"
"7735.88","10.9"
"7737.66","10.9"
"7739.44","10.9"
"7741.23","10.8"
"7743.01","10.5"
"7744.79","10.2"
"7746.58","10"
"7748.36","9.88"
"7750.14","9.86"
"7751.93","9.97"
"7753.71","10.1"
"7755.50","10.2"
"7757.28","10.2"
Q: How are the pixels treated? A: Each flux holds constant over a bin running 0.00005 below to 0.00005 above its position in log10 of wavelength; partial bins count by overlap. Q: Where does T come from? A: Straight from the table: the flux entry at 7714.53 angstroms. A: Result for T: 9.71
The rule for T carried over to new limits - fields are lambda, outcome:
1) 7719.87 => 10.2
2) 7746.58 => 10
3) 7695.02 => 9.82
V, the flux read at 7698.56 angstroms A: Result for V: 8.74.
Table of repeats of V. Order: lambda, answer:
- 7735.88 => 10.9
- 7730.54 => 10.4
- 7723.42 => 10.5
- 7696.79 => 9.31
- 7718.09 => 10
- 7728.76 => 10.3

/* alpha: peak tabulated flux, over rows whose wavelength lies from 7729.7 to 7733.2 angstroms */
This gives 10.6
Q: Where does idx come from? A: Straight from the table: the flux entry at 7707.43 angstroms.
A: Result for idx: 9.44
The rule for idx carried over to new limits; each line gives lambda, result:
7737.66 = 10.9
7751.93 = 9.97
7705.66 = 9.44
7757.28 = 10.2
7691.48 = 10.1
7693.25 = 10.1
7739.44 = 10.9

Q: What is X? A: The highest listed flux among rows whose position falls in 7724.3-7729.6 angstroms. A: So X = 10.5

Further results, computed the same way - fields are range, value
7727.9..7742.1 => 10.9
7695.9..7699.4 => 9.31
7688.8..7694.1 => 10.1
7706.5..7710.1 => 9.45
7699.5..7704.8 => 9.27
